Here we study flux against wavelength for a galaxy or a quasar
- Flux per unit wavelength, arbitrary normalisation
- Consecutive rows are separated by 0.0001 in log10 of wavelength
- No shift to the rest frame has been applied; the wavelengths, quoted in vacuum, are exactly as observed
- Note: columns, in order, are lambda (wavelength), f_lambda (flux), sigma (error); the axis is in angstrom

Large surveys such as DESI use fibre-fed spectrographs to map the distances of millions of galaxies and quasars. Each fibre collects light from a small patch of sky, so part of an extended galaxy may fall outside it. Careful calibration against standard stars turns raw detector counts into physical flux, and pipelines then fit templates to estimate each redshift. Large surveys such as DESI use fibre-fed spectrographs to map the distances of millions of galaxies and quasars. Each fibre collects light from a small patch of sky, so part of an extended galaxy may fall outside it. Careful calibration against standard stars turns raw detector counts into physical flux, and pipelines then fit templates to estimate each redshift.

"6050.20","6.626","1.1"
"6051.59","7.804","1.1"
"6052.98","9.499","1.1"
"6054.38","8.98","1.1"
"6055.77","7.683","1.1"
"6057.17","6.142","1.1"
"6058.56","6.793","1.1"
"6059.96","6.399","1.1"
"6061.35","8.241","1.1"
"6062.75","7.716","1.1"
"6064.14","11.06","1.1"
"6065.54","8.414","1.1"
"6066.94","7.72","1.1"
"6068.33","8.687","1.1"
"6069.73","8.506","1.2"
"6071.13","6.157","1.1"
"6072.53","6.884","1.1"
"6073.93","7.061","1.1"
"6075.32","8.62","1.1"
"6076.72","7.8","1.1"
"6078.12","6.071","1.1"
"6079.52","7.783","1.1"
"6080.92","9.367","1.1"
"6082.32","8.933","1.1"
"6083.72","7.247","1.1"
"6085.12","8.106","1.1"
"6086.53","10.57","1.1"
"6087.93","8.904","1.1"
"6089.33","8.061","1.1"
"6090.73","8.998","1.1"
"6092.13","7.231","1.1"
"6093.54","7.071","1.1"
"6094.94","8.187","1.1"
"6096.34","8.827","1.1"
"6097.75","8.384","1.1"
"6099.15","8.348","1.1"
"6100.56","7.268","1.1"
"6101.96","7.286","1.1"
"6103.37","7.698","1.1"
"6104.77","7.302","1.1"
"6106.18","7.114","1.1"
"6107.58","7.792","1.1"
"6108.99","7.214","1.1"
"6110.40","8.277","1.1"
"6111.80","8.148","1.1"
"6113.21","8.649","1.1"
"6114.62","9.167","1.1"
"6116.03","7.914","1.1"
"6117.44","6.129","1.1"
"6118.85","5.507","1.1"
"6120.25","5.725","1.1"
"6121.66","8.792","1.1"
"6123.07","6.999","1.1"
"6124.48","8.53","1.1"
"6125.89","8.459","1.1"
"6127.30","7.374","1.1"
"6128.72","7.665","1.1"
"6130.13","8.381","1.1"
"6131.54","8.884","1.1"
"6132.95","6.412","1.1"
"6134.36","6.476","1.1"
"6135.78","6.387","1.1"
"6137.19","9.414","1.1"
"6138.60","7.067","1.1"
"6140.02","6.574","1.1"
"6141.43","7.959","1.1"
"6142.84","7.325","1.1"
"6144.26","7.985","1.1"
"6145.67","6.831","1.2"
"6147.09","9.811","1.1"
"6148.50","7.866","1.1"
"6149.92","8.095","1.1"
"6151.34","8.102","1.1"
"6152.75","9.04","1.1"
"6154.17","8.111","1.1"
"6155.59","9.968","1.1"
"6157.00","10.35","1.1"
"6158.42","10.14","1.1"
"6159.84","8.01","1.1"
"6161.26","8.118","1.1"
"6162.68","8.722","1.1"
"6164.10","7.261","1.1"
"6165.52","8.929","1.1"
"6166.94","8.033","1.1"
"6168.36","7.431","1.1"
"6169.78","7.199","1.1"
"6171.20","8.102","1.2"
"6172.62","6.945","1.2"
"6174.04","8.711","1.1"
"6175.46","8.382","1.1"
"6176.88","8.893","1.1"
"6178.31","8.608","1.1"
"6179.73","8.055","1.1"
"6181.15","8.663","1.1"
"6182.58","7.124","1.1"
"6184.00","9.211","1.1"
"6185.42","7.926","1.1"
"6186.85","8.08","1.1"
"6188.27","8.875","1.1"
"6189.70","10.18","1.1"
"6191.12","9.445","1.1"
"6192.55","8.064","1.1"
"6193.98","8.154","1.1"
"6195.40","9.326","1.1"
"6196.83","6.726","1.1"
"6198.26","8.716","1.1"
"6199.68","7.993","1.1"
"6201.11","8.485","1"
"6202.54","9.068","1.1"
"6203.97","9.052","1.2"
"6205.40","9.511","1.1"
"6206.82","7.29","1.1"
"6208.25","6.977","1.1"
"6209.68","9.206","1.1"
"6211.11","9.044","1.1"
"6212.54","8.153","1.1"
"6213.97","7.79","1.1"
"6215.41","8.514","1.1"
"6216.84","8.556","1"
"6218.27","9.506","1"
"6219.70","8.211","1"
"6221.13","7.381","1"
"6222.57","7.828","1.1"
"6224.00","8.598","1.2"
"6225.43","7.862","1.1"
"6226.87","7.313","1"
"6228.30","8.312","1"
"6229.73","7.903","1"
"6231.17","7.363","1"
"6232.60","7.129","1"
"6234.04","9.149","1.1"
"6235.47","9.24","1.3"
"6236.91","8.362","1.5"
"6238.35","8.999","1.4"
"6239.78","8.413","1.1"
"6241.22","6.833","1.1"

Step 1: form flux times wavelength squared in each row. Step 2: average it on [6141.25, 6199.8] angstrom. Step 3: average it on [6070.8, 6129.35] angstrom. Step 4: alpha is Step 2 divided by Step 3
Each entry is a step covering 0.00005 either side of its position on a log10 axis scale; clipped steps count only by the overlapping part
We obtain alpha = 1.1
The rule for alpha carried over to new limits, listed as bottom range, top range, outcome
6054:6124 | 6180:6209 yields 1.11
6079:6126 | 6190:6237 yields 1.09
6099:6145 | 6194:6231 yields 1.13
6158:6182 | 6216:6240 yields 1.02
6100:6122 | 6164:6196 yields 1.14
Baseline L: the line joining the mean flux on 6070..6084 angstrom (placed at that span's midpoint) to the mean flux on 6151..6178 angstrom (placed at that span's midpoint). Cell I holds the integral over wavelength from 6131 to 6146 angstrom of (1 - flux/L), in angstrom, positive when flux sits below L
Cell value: 1.5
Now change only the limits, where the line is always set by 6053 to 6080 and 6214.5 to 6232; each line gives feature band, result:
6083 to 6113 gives -0.7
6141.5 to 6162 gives -1.5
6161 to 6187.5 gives -0.4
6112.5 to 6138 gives 0.9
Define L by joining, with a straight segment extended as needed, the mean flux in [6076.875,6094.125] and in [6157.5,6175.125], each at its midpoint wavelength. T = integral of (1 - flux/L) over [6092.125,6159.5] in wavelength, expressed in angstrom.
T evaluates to 2.37 angstrom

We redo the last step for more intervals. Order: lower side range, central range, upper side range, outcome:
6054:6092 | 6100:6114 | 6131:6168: 0.7 angstrom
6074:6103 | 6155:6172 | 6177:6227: -0.4 angstrom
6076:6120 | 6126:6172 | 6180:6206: 1.1 angstrom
